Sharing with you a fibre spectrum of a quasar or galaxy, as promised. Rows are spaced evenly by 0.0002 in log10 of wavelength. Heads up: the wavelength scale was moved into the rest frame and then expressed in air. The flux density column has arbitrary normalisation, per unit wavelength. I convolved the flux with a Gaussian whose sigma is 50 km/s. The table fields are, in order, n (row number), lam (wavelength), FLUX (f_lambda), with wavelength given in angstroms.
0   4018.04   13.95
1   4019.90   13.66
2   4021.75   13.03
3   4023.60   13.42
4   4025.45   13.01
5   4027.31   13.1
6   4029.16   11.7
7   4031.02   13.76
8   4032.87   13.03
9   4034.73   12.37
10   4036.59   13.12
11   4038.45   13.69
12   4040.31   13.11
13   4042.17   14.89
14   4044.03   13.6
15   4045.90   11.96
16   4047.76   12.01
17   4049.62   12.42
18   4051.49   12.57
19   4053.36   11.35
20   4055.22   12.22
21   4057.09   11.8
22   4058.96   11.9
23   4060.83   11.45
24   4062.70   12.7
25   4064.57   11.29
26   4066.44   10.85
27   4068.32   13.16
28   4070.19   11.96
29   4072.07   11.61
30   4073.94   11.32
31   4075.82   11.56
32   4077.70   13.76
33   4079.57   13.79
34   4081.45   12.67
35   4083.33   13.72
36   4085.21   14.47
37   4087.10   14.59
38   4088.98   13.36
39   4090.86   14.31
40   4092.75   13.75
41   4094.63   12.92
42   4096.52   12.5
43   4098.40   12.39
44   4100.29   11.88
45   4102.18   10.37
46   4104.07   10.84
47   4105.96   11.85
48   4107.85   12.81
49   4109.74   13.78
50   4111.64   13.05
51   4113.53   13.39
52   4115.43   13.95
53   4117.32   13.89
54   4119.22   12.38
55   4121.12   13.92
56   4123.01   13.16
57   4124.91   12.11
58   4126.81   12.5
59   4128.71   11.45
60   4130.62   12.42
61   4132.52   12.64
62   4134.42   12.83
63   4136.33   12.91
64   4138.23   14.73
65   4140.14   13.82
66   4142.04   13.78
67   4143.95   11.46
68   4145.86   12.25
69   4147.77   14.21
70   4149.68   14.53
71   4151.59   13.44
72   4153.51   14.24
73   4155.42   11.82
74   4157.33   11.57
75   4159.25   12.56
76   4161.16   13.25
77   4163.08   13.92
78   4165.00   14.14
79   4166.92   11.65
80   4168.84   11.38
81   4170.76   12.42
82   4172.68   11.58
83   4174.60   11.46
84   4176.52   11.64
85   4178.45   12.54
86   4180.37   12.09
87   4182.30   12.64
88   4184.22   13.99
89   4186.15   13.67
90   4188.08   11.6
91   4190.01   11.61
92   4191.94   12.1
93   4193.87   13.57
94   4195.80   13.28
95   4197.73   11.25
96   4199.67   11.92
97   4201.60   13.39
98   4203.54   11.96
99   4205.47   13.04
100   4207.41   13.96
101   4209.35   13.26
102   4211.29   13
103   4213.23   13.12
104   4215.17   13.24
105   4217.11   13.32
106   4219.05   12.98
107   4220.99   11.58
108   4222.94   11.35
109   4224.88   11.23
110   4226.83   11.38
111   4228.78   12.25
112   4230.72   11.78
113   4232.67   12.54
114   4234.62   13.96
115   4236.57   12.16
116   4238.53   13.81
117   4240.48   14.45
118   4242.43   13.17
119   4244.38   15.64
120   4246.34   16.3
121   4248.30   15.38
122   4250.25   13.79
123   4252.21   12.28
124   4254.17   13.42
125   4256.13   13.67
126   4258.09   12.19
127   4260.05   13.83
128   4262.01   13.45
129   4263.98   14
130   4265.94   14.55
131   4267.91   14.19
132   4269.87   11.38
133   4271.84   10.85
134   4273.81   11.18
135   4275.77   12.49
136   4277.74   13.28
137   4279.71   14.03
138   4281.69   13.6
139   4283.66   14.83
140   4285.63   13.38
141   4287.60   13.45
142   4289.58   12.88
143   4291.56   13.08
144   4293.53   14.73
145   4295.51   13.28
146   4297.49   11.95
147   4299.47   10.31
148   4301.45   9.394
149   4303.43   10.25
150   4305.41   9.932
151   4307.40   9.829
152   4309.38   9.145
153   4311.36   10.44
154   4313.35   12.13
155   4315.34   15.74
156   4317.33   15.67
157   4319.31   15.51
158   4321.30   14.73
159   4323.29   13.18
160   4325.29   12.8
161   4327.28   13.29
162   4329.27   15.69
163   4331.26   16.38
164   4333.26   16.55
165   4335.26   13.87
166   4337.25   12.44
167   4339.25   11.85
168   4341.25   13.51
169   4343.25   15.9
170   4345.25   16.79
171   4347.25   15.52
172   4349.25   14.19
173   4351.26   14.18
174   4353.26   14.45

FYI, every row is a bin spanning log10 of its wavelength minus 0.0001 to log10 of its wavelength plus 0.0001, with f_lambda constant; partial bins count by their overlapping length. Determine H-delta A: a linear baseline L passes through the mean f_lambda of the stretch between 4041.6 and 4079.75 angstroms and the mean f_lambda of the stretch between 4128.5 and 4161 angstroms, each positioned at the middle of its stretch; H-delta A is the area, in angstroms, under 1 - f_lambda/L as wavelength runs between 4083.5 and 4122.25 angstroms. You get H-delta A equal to -1.24 angstroms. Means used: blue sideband 12.2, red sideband 13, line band 13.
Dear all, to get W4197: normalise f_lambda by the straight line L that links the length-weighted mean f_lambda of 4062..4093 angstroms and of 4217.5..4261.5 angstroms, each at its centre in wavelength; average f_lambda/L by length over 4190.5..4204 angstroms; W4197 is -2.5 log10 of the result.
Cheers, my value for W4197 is 0.05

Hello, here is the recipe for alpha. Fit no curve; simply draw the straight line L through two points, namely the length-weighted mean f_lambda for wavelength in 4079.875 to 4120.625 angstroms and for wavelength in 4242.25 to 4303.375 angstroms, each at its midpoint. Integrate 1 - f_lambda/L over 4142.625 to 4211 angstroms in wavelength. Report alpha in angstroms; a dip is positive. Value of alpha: 2.1 angstroms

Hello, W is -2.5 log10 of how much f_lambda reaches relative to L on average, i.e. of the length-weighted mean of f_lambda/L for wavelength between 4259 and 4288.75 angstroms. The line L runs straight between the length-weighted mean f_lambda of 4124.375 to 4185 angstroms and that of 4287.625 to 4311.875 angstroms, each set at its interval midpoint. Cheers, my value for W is -0.14 mag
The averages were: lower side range 12.7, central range 13.2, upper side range 11.4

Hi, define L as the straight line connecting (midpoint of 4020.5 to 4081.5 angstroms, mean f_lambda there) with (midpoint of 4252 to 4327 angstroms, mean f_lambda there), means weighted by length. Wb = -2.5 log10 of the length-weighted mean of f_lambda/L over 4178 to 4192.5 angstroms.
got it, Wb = 0.01 mag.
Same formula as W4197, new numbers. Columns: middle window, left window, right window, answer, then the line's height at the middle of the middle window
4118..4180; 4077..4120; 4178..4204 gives 0.00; 12.8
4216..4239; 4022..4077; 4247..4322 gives 0.04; 12.8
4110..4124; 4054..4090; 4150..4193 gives -0.07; 12.5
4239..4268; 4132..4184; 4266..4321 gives -0.11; 12.6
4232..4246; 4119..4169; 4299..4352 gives -0.05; 13.2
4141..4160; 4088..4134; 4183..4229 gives -0.03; 12.7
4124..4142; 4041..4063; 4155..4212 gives -0.03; 12.5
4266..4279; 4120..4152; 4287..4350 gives 0.07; 13.2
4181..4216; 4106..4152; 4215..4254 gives 0.03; 13.1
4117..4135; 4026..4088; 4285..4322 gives -0.01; 12.6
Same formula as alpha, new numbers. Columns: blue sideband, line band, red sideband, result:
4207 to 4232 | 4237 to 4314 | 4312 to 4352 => 3.4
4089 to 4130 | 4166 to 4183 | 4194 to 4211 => 1.1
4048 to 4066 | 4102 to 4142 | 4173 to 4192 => -2.4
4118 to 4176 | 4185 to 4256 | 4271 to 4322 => -1.7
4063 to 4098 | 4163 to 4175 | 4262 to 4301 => 0.6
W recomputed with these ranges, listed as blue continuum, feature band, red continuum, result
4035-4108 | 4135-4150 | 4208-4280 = -0.05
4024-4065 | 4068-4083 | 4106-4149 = 0.02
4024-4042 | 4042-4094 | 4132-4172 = 0.03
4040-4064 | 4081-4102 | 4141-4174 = -0.06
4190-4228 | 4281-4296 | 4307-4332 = -0.04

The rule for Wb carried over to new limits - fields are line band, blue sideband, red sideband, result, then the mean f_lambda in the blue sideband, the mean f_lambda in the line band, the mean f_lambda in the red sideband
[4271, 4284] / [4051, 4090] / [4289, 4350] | 0.026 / 12.5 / 12.8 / 13.3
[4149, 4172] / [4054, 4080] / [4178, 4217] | -0.025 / 12.1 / 12.9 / 12.8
